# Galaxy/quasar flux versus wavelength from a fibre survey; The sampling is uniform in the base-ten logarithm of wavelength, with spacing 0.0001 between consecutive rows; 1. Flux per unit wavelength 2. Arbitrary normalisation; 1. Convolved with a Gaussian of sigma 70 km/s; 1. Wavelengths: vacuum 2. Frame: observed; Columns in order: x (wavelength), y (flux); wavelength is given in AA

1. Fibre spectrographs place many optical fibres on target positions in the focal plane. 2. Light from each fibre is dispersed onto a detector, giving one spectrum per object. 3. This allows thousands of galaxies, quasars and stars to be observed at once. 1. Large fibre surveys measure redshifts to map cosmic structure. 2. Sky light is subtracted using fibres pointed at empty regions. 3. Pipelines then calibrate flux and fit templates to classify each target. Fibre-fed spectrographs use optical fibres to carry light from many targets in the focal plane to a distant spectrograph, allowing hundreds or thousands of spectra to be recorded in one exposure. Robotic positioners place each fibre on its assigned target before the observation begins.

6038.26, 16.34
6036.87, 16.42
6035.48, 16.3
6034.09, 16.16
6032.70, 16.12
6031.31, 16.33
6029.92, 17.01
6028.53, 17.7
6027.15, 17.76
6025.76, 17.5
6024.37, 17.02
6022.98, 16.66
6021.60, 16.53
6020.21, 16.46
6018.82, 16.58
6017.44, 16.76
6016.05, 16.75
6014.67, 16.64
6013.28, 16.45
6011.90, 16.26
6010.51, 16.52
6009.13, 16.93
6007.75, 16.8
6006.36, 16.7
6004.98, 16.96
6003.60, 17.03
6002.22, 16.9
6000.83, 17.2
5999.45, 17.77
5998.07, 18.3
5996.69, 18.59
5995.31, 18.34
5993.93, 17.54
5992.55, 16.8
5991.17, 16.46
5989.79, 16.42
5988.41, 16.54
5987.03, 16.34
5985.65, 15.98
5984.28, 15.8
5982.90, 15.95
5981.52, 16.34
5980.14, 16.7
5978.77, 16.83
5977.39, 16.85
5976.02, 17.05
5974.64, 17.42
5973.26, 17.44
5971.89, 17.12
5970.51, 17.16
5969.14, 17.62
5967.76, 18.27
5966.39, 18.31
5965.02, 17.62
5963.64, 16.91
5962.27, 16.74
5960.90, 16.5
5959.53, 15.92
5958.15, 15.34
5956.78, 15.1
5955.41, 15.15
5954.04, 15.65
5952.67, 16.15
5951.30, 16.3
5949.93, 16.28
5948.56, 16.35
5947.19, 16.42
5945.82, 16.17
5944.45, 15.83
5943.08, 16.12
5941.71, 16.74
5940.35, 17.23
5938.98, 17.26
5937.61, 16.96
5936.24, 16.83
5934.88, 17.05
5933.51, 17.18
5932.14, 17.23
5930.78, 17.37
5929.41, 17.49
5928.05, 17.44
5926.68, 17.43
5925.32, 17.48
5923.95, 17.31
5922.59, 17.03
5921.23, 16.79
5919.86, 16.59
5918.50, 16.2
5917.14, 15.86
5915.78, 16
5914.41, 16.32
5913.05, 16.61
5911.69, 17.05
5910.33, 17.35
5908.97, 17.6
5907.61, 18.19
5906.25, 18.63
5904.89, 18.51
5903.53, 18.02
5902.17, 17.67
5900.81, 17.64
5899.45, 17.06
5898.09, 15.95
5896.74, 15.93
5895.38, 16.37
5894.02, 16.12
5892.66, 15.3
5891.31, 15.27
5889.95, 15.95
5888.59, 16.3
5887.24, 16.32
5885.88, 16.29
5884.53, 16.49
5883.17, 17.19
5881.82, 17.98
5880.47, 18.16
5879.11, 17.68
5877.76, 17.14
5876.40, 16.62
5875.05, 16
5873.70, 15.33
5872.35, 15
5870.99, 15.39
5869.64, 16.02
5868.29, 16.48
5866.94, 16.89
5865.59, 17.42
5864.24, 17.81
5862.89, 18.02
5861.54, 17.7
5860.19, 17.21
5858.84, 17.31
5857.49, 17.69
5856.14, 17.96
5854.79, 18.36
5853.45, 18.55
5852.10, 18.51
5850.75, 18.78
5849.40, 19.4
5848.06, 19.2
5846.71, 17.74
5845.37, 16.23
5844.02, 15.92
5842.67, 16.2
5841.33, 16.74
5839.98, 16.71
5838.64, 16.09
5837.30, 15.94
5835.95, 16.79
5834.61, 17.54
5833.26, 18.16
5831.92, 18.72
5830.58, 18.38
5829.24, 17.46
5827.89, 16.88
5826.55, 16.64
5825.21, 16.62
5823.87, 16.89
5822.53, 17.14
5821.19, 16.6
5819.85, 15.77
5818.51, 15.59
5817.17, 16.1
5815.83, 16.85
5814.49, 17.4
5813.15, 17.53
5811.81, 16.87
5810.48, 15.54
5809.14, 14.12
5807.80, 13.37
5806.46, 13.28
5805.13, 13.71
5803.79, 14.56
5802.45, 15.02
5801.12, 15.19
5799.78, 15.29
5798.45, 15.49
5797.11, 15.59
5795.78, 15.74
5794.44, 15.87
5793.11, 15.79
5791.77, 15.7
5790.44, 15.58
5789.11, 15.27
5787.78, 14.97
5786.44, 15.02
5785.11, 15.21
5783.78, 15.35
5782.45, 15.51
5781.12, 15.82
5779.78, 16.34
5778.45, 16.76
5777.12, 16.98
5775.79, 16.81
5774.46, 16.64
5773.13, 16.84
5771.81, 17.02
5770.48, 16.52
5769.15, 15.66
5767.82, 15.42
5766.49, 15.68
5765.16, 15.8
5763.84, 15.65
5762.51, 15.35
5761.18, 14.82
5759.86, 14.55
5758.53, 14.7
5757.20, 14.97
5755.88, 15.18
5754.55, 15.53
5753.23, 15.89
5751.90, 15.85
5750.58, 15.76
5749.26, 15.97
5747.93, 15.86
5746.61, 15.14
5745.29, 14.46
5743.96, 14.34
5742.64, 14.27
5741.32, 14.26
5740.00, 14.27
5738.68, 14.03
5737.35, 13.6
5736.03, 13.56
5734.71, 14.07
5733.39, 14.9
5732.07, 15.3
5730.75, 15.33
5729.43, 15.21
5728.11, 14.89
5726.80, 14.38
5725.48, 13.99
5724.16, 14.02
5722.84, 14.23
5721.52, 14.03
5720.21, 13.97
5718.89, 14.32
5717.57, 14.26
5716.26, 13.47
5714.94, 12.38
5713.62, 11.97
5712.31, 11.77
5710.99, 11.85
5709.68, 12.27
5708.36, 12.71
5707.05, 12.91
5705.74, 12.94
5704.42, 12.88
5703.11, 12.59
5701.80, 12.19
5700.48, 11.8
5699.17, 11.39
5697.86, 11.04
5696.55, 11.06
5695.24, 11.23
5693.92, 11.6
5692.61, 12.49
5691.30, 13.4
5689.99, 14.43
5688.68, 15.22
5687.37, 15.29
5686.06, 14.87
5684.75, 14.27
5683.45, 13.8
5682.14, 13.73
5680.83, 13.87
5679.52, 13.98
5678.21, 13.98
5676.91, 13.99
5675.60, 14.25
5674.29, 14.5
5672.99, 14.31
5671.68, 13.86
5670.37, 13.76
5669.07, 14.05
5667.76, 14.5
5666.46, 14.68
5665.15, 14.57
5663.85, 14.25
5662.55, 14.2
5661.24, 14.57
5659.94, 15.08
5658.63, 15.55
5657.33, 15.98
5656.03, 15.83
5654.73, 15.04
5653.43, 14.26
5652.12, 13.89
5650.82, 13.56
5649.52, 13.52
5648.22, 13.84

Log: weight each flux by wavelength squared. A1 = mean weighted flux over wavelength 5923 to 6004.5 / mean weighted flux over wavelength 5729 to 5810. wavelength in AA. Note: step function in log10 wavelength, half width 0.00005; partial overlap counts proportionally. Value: 1.18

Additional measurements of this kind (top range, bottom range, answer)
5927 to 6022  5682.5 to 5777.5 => 1.28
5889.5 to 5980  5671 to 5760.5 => 1.31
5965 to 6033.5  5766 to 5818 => 1.16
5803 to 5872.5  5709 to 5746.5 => 1.25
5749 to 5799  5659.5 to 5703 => 1.19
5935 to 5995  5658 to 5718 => 1.36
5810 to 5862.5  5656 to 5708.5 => 1.33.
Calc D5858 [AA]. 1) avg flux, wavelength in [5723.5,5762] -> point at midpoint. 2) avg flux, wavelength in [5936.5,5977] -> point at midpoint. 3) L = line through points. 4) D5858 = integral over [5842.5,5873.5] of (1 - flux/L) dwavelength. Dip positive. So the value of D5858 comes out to -3.1 AA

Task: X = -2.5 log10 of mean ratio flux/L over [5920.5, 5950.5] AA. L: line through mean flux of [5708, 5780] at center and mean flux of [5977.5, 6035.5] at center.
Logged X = -0.04 mag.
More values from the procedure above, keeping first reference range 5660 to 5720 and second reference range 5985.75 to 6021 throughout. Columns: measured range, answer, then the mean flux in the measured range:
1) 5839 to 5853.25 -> -0.16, 17.5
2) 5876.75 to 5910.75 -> -0.09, 17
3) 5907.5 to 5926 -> -0.06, 16.8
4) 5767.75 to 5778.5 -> -0.16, 16.6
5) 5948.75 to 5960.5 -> 0.04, 15.8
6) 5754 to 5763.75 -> -0.06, 15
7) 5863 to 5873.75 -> -0.07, 16.4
